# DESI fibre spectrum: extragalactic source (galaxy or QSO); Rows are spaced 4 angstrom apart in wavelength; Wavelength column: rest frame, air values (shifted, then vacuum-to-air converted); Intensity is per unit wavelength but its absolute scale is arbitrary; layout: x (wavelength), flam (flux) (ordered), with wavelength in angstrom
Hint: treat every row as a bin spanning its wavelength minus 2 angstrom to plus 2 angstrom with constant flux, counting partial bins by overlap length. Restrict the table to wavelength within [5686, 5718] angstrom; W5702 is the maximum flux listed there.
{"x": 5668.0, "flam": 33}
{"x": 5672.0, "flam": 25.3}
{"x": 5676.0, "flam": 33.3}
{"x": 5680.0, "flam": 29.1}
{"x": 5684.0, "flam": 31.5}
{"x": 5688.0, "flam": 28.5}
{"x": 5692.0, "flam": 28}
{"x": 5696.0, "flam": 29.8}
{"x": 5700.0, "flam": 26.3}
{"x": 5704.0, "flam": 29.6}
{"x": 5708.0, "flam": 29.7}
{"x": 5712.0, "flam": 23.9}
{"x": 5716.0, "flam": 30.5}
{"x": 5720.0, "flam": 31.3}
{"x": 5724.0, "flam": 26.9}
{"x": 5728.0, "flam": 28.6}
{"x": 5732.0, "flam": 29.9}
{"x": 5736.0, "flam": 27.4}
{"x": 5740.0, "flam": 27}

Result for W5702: 30.5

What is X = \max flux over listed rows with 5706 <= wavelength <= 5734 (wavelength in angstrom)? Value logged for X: 31.3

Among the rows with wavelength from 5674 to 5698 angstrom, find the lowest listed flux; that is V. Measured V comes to 28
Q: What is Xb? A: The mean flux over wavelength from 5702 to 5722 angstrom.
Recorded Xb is 29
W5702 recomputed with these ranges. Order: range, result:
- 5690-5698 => 29.8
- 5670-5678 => 33.3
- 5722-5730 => 28.6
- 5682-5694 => 31.5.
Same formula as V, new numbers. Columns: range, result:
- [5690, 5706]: 26.3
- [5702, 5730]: 23.9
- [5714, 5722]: 30.5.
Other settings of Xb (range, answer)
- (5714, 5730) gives 29.3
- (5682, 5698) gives 29.4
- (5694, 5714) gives 27.9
